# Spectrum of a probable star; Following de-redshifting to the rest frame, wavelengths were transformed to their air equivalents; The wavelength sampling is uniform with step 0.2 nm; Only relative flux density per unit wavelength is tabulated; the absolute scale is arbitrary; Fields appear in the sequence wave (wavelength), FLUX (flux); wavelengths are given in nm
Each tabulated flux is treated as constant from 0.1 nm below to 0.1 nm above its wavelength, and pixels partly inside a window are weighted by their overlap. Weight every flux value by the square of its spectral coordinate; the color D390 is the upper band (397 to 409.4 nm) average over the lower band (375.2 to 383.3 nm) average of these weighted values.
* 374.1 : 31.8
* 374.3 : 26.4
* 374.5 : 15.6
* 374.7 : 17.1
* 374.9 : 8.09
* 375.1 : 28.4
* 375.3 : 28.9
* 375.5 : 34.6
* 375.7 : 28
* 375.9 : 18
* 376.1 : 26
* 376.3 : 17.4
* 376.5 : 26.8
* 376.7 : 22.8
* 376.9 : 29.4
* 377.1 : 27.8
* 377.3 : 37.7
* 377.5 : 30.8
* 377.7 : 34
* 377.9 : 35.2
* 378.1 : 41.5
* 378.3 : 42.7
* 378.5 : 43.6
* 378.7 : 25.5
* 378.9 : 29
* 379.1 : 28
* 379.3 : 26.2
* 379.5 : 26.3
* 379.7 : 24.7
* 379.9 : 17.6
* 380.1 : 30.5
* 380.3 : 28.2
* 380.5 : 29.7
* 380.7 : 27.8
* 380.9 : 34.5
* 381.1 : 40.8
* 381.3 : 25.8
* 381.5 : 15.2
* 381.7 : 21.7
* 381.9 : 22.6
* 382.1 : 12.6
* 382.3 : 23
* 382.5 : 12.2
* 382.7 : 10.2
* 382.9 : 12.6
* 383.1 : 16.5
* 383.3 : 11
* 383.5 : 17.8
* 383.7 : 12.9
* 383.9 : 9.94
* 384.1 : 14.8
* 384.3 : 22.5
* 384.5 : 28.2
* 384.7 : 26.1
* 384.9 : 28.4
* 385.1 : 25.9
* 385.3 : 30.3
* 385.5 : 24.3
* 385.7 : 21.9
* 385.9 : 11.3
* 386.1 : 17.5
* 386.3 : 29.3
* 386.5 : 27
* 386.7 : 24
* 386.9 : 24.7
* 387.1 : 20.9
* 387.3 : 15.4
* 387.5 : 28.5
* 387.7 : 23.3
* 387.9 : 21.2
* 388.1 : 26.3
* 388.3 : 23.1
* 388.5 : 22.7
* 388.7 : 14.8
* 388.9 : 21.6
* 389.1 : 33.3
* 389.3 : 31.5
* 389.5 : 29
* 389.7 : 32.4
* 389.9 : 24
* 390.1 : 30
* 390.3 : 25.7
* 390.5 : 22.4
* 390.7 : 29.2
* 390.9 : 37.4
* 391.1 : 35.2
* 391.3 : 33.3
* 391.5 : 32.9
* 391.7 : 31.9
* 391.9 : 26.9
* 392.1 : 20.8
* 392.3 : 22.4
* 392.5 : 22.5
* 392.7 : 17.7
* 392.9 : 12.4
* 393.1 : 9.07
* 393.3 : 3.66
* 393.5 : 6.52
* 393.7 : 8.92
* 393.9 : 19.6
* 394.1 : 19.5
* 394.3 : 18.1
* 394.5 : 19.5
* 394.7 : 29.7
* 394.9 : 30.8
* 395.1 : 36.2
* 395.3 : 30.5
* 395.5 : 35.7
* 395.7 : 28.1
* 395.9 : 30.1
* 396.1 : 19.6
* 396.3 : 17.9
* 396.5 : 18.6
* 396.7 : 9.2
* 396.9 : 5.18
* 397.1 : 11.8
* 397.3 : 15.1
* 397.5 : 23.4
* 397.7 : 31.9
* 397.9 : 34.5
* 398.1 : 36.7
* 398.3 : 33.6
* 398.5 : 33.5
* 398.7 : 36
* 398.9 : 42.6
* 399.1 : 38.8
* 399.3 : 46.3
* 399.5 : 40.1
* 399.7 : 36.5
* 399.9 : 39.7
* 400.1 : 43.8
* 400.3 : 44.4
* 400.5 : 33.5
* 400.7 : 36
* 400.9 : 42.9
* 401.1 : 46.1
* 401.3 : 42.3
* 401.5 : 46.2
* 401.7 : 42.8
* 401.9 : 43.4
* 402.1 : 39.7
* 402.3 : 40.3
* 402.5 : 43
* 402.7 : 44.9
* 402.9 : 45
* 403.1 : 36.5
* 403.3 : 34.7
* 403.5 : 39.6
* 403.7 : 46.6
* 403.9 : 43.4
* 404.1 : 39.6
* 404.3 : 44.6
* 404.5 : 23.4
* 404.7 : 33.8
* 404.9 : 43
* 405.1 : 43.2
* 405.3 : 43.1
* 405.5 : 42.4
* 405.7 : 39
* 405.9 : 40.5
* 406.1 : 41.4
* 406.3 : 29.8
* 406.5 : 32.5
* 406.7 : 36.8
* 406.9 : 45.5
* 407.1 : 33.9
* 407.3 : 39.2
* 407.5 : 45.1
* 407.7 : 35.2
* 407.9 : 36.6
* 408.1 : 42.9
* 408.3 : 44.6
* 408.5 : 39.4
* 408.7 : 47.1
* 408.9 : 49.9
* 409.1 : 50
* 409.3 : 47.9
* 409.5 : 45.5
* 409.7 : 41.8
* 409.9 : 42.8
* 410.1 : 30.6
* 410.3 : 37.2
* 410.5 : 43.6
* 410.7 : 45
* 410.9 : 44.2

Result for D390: 1.7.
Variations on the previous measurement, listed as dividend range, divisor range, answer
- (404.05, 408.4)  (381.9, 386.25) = 2.31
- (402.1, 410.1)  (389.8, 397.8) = 1.92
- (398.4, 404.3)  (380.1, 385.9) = 2.08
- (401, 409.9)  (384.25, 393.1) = 1.79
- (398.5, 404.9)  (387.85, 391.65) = 1.54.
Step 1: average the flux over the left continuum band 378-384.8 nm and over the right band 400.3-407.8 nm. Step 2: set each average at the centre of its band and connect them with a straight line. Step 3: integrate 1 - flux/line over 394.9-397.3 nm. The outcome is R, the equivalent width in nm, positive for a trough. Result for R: 0.84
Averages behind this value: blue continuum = 23.9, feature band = 22.2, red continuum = 40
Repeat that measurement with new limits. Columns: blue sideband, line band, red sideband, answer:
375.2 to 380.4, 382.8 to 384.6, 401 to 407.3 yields 0.88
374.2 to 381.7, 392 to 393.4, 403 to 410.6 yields 0.76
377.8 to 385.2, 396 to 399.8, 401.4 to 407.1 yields 0.84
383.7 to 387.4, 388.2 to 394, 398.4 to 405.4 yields 0.92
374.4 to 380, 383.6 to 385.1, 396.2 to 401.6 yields 0.44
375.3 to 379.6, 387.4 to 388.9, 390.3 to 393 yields 0.25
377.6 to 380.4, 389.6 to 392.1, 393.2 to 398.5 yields -0.49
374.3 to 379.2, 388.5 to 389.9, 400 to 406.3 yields 0.31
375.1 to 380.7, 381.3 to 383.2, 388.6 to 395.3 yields 0.75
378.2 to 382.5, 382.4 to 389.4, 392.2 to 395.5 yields 0.77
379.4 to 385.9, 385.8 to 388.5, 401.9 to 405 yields 0.35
